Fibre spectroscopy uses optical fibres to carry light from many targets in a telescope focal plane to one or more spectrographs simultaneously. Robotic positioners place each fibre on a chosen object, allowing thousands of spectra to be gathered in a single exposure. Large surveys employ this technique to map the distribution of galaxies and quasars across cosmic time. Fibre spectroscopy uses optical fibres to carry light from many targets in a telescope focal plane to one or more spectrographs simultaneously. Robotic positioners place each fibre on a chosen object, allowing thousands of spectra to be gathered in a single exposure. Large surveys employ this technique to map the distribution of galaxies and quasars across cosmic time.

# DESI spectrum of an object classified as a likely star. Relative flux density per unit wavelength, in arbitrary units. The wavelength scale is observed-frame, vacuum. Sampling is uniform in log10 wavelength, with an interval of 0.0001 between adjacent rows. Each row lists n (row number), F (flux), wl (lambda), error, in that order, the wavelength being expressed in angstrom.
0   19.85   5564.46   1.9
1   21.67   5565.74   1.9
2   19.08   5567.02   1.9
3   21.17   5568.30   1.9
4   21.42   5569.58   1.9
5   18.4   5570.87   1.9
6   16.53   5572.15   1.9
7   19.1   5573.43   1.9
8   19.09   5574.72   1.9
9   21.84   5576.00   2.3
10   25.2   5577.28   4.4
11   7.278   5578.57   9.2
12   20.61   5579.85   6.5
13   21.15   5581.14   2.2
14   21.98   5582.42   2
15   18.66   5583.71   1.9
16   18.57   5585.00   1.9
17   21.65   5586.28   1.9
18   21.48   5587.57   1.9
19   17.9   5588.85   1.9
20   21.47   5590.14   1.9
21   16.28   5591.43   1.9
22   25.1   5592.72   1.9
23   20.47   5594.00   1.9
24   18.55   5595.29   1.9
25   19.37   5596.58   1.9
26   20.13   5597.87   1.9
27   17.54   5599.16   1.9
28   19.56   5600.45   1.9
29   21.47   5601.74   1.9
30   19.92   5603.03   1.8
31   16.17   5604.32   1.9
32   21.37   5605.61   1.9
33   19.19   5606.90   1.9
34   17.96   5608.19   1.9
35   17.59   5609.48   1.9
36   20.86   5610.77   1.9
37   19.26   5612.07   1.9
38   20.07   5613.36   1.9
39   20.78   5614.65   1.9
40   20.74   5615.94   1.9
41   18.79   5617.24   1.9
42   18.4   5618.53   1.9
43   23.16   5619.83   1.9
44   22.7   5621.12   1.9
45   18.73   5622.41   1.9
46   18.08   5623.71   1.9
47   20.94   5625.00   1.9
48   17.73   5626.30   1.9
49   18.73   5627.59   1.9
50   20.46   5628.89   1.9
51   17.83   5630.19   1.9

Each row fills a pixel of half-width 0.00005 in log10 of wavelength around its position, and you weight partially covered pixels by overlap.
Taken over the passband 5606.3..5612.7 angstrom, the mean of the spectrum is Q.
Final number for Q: 19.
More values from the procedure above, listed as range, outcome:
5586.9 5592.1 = 19.3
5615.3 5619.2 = 19.3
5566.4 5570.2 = 20.6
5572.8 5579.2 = 18.5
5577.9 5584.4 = 17.9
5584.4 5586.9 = 20.2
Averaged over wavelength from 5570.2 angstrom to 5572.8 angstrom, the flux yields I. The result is 17.5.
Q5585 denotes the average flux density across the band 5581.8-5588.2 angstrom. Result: 20.4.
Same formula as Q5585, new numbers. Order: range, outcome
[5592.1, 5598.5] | 20.7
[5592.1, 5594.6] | 22.9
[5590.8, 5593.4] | 20.8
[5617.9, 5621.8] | 21.4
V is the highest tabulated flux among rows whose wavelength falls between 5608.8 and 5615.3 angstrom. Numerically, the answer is 20.86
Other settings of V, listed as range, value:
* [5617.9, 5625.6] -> 23.16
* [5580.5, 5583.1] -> 21.98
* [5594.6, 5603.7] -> 21.47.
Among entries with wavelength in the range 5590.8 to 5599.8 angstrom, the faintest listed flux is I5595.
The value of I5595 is 16.28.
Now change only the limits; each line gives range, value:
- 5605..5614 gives 17.59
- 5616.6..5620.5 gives 18.4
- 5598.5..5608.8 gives 16.17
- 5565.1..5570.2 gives 19.08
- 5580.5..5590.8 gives 17.9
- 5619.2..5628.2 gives 17.73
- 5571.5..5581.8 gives 7.278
